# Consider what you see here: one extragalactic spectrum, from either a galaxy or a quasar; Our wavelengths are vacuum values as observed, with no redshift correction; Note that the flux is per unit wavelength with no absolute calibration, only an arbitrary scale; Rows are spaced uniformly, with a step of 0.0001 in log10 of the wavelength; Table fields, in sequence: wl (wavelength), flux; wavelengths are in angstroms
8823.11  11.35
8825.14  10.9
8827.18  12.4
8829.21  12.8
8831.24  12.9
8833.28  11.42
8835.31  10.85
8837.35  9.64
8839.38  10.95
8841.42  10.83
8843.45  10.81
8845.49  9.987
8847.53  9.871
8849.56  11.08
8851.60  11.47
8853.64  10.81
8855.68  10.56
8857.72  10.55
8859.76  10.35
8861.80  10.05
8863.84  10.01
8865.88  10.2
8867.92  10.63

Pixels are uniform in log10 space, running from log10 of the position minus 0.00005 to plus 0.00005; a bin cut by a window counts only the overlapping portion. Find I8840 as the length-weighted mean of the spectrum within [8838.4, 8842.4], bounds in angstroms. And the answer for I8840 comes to 10.9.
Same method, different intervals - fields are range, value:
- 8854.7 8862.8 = 10.4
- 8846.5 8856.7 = 10.8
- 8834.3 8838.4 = 10.2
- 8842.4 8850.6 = 10.4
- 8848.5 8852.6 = 11.3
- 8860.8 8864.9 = 10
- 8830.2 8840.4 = 11.2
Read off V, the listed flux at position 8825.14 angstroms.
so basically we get 10.9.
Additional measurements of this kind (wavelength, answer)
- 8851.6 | 11.47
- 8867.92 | 10.63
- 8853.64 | 10.81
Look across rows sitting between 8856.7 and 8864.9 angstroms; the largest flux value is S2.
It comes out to 10.55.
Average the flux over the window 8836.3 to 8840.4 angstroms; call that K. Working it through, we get 10.3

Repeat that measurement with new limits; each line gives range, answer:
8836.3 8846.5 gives 10.4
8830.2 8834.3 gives 12.2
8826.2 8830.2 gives 12.6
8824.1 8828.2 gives 11.6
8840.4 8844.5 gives 10.8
